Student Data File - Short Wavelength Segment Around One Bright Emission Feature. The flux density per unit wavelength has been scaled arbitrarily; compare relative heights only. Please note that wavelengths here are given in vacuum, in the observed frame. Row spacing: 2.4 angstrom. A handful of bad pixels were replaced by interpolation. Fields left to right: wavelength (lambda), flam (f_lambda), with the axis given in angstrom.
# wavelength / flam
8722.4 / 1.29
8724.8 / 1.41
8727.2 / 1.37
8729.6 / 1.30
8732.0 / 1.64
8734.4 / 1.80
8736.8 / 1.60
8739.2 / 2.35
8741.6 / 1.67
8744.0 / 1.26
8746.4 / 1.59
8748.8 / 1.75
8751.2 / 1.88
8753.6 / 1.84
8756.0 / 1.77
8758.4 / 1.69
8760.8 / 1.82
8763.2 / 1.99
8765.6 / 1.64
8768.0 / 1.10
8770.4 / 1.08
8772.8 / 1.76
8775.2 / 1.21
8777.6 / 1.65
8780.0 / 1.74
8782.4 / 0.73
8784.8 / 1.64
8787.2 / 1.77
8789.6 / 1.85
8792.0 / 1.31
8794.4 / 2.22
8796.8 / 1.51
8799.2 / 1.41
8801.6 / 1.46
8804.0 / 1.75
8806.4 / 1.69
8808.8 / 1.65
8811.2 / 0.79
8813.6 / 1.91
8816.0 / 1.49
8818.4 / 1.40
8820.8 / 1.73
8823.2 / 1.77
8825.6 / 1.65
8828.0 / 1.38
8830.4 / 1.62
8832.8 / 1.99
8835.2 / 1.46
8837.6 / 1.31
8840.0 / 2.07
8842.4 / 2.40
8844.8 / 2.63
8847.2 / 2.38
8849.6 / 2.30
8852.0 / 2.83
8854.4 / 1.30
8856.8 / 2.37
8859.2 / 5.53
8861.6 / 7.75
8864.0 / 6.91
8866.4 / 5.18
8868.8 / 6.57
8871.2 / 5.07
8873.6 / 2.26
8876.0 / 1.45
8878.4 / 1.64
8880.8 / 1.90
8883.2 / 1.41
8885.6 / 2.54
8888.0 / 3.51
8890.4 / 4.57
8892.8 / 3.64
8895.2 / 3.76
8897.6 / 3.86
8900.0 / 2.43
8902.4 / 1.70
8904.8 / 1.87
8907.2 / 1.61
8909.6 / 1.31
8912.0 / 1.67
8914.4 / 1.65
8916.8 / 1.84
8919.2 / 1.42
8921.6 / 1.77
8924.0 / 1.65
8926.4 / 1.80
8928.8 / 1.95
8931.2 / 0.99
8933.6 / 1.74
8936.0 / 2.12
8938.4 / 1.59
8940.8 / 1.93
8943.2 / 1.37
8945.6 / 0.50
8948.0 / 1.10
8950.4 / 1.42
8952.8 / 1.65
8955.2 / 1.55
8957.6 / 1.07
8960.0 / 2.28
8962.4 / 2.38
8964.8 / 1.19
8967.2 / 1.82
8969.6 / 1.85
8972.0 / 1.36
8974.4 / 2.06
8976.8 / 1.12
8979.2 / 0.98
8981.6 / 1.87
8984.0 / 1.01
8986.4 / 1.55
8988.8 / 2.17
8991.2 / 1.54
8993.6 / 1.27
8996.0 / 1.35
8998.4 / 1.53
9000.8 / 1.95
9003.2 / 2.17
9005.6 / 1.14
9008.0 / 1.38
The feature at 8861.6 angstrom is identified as H-alpha 6563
